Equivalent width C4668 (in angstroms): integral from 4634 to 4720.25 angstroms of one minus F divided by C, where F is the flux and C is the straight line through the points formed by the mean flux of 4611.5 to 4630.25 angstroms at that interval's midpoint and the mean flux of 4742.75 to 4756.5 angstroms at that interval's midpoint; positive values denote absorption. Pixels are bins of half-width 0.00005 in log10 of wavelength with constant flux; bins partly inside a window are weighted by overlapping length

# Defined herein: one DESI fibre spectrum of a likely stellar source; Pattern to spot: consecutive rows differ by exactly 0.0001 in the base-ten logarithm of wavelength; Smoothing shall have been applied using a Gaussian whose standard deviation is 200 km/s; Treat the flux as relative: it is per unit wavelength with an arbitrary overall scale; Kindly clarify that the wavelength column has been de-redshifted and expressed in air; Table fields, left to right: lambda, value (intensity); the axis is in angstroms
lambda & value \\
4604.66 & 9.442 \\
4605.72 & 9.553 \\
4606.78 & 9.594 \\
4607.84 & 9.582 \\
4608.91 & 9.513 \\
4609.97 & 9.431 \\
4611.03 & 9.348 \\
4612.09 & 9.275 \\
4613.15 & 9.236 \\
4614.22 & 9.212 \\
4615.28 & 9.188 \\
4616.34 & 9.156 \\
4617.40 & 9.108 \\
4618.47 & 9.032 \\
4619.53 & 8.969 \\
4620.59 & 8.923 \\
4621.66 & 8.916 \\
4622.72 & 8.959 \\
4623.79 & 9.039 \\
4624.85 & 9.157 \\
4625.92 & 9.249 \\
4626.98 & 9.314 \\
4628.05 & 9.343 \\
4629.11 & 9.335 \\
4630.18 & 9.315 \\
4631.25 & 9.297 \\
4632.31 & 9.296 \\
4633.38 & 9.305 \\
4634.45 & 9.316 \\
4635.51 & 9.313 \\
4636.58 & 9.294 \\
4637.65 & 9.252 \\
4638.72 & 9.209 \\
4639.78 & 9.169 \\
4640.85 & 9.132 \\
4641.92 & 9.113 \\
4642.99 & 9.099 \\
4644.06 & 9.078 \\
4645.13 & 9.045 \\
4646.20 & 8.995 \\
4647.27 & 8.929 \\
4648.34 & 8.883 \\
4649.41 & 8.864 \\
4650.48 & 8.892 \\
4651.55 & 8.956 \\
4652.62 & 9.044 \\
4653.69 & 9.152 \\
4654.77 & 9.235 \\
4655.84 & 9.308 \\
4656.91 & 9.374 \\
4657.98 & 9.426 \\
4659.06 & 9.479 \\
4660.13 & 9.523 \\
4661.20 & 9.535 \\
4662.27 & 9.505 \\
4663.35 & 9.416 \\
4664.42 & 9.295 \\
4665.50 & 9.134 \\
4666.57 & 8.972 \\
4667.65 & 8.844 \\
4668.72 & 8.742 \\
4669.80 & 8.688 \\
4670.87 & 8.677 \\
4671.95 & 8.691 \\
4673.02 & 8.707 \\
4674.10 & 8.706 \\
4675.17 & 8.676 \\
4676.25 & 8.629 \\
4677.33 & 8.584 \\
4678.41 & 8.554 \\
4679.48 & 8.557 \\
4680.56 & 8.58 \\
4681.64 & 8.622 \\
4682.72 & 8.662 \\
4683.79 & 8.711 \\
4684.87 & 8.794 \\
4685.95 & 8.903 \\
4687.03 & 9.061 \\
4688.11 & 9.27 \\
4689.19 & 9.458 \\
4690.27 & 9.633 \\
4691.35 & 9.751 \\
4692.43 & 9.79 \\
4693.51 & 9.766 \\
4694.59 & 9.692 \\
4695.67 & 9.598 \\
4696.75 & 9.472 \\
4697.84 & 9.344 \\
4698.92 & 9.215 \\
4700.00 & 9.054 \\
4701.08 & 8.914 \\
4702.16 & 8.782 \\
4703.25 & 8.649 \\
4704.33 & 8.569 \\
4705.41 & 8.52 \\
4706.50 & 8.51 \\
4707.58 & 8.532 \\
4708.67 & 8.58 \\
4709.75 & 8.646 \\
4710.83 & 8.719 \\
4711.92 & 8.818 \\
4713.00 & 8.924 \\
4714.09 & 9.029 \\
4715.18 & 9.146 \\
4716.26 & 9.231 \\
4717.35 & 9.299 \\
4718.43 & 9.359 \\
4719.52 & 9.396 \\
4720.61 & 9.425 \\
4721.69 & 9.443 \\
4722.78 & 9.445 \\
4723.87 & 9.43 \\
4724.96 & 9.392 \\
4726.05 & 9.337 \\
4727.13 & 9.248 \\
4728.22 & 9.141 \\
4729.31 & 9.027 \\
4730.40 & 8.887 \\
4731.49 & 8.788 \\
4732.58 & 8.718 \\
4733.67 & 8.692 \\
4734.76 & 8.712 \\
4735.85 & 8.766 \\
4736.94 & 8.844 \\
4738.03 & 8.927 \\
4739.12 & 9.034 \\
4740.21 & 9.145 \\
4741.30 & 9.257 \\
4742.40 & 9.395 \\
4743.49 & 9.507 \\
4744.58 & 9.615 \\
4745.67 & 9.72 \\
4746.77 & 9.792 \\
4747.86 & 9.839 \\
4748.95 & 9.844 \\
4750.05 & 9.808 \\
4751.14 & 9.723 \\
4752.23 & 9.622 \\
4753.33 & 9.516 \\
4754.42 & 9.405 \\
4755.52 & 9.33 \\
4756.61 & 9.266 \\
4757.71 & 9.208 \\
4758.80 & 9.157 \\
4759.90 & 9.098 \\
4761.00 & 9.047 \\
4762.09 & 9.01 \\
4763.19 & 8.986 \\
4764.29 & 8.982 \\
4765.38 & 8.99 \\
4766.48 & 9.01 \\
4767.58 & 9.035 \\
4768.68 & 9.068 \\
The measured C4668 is 2.8 angstroms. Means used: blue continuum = 9.15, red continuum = 9.63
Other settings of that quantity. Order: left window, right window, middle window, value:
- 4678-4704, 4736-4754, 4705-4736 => 1.0 angstroms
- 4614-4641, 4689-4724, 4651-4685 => 0.8 angstroms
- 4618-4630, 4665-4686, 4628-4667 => -1.2 angstroms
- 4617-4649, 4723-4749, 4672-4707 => 0.7 angstroms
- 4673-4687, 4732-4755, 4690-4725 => -0.7 angstroms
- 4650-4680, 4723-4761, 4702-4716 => 0.6 angstroms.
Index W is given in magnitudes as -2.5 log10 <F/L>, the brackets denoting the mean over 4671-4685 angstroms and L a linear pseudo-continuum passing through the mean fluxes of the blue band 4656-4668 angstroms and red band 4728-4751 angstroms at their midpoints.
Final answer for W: 0.08 mag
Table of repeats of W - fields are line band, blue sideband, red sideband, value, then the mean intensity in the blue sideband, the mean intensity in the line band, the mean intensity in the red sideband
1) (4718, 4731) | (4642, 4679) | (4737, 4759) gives 0.01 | 9.02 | 9.29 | 9.45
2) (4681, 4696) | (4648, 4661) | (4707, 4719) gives -0.03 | 9.19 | 9.26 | 8.94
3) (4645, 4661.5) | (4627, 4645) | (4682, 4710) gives 0.00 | 9.24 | 9.16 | 9.07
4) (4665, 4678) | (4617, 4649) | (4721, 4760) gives 0.05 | 9.14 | 8.75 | 9.28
